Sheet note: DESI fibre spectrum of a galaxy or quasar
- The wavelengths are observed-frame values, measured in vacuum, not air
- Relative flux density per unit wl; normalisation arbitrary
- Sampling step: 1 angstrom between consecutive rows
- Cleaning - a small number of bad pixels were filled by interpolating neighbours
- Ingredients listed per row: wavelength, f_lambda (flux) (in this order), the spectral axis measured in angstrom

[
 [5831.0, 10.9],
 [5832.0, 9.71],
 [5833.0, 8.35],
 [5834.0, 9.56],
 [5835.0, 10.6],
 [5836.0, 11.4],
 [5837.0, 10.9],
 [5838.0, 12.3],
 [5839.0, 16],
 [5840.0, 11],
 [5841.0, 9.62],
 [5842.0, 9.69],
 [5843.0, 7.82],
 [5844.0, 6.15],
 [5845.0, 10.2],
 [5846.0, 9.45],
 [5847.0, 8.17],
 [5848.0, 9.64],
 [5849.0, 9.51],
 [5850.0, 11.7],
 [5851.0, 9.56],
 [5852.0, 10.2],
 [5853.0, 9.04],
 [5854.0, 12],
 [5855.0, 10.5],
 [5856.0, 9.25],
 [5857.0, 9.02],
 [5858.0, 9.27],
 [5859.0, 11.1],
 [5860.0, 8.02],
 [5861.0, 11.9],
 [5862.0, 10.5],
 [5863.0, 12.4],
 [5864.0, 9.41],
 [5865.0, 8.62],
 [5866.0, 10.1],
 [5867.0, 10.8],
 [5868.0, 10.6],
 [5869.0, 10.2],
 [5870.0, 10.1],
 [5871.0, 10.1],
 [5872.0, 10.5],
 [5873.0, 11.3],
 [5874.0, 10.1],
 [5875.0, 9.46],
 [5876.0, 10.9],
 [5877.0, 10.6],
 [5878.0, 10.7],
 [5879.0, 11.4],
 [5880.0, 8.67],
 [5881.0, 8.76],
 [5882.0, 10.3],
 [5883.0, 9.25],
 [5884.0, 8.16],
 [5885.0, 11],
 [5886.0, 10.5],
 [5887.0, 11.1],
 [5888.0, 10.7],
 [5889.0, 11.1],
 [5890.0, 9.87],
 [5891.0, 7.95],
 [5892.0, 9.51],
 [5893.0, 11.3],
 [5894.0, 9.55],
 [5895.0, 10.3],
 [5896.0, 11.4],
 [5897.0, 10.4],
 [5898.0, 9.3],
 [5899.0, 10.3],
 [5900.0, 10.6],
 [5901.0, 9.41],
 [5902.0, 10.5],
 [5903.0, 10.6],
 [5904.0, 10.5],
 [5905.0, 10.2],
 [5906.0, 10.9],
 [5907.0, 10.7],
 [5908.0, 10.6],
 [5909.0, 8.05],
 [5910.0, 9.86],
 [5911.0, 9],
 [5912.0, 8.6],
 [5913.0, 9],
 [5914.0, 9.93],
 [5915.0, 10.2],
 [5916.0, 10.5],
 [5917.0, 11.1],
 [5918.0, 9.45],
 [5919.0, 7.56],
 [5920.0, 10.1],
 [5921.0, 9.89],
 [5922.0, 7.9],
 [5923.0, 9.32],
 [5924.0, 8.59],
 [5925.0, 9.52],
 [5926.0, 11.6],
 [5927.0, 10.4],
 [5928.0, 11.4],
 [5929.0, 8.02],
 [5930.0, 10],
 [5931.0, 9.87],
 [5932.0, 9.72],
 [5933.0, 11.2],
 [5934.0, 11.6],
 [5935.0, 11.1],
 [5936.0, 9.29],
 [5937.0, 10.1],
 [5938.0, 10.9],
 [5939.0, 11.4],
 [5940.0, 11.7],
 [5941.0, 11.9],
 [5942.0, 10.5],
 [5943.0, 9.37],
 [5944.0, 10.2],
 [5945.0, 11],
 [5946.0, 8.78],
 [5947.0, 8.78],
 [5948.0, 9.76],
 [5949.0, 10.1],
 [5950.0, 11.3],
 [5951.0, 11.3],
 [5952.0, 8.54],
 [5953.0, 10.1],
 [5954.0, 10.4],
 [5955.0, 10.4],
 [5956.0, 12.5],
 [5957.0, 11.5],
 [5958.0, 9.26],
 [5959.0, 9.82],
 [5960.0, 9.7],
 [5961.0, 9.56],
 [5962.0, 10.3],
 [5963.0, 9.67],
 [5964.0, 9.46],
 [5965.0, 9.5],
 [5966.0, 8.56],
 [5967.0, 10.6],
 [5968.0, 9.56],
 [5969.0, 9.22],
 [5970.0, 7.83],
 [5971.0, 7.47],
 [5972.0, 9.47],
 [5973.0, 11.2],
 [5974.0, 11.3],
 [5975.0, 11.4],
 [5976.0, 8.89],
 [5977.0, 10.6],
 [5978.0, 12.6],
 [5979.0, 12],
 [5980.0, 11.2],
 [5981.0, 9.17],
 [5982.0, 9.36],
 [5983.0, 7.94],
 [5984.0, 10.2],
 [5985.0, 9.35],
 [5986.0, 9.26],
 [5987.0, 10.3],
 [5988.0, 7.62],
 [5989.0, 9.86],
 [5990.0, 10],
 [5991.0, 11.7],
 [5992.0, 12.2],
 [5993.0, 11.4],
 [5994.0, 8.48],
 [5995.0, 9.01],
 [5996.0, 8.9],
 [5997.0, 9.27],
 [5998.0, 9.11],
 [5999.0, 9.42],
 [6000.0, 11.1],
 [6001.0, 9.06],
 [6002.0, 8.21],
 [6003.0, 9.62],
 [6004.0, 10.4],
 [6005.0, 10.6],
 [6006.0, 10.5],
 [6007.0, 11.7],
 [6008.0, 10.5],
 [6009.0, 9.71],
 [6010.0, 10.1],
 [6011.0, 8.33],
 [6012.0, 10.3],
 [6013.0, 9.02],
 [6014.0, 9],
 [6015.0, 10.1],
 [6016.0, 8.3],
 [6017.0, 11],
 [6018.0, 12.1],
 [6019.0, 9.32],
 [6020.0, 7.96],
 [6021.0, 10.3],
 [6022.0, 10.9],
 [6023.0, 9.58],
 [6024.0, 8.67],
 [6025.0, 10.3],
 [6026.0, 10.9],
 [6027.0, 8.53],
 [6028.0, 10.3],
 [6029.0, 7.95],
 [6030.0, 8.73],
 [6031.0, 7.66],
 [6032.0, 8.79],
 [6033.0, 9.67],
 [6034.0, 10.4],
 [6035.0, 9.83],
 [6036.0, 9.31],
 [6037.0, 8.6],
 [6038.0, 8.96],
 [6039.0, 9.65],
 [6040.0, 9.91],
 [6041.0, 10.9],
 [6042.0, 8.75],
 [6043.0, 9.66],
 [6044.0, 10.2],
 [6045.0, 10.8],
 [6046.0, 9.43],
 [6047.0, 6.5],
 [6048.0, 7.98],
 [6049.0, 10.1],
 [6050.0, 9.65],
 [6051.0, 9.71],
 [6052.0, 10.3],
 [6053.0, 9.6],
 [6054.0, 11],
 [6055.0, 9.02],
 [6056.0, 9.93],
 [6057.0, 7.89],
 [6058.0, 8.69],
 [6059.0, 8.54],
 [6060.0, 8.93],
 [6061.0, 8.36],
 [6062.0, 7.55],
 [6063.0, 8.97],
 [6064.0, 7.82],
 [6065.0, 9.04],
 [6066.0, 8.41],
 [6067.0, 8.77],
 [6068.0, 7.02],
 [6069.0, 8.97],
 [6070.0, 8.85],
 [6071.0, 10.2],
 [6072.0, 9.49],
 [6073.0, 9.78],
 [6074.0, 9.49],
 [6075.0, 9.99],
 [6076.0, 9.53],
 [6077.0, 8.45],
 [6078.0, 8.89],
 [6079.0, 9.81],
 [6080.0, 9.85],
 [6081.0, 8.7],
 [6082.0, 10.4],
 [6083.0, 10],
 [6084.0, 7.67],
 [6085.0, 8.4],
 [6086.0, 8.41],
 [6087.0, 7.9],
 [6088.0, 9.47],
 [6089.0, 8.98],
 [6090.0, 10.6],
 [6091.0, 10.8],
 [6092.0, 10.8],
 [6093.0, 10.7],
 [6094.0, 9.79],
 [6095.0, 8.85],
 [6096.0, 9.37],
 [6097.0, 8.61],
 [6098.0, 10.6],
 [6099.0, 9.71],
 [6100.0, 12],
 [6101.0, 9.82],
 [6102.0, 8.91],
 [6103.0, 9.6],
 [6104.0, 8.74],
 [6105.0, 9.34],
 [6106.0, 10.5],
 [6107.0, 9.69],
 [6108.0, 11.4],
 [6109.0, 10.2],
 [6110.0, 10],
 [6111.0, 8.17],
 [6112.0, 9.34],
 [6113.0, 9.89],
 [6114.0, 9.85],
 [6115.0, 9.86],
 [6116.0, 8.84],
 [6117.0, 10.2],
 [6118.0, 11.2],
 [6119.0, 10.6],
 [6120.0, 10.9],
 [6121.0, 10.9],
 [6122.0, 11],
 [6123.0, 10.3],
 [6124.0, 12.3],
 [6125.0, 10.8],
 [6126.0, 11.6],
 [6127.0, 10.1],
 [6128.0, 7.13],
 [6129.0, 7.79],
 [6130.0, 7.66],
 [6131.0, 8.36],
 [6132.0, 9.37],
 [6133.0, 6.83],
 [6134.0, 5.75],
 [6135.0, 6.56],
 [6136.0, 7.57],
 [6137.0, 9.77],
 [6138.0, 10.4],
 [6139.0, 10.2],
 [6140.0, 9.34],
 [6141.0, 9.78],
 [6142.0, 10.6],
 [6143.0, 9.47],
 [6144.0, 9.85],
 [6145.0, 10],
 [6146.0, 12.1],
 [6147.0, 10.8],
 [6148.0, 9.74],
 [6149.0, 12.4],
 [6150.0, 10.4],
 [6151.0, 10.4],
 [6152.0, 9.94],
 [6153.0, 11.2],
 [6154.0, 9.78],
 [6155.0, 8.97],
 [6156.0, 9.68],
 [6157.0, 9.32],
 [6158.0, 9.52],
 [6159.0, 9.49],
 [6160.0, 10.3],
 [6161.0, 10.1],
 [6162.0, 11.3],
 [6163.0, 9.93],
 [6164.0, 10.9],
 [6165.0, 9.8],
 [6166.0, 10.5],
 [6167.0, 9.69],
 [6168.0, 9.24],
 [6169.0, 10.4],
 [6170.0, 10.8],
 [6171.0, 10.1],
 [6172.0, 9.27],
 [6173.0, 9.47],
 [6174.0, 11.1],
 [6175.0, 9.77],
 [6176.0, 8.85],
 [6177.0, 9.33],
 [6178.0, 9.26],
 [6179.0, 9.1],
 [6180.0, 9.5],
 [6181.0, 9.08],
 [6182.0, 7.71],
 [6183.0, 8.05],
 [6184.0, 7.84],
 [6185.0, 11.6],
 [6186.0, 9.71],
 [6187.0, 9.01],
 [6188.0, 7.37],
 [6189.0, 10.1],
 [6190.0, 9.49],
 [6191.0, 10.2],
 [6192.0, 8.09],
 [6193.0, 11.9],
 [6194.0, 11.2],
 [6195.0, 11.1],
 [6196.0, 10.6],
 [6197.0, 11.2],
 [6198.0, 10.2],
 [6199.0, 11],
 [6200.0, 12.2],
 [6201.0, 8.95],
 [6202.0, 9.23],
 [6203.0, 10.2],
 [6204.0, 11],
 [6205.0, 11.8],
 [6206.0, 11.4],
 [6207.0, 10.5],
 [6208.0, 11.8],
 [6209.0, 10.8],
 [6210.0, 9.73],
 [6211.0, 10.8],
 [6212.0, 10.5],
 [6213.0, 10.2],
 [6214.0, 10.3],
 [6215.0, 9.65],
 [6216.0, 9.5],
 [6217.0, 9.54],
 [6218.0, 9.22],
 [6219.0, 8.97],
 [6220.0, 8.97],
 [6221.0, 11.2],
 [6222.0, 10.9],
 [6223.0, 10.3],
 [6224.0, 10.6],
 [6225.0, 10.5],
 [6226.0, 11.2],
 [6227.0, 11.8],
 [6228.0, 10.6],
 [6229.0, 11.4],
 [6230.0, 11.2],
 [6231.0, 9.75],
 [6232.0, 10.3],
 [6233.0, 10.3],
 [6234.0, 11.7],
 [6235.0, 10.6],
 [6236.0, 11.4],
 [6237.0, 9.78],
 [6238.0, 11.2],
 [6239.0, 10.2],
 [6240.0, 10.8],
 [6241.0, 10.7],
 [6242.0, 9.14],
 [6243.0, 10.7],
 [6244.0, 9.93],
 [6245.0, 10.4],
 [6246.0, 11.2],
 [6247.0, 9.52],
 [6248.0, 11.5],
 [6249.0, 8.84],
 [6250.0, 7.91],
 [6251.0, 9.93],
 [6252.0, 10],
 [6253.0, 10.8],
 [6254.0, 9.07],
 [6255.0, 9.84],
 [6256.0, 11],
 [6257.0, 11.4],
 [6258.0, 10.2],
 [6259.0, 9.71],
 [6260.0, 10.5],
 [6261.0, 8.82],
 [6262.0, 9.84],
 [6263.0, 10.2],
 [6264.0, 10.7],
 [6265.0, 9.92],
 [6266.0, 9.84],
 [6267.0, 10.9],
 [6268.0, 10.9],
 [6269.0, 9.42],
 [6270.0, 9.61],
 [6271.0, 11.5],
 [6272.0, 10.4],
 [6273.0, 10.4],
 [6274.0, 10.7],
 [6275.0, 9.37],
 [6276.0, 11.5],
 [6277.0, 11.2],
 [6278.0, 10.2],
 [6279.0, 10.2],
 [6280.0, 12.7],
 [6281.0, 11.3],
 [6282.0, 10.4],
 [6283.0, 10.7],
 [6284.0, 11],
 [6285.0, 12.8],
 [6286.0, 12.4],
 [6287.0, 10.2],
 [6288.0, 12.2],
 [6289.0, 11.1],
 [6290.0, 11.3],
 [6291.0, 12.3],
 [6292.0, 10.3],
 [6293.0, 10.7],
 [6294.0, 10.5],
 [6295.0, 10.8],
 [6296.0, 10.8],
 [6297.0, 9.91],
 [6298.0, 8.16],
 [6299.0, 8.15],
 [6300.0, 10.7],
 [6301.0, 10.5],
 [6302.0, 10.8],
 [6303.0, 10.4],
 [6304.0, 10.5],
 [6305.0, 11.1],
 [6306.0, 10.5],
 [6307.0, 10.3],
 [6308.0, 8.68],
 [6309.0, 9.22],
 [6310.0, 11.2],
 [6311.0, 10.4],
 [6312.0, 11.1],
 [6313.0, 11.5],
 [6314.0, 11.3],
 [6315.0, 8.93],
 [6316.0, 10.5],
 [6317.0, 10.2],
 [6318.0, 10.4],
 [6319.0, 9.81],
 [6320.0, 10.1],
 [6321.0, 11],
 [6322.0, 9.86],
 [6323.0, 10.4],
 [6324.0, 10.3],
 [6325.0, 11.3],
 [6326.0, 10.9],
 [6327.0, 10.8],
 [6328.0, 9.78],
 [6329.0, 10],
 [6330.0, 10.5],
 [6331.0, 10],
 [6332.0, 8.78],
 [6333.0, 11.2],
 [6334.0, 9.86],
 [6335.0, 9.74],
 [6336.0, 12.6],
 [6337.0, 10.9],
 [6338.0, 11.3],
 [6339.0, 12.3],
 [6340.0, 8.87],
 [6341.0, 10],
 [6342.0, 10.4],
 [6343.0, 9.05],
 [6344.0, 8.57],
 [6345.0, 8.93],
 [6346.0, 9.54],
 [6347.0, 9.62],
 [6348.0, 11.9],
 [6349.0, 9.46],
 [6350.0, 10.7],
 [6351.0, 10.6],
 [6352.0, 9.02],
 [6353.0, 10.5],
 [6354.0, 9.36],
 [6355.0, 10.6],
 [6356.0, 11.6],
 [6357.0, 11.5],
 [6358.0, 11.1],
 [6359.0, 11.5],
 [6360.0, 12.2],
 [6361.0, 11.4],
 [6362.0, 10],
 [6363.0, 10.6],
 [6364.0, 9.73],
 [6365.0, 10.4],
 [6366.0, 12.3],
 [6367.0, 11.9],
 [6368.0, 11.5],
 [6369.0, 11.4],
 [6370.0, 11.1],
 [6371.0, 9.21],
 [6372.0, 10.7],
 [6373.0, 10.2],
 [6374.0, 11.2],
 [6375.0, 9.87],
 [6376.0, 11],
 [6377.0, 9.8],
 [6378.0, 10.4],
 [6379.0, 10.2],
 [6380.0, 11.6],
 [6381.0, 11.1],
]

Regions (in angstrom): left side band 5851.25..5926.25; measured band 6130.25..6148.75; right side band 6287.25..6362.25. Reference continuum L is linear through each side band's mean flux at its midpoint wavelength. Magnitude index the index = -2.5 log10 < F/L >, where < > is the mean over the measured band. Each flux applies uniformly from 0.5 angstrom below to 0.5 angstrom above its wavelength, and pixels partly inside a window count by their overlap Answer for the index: 0.11 mag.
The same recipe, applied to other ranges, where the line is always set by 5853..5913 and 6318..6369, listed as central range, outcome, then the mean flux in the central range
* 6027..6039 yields 0.13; 9.11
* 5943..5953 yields 0.02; 9.95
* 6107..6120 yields 0.03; 9.99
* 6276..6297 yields -0.07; 11.1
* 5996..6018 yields 0.04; 9.81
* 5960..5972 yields 0.10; 9.28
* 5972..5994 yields -0.01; 10.3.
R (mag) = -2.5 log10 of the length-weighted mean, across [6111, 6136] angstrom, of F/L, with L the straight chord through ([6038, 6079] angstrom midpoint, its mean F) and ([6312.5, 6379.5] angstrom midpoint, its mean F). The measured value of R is 0.01 mag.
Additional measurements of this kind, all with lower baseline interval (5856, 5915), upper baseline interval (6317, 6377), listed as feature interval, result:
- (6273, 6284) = -0.04 mag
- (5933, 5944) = -0.07 mag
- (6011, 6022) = 0.05 mag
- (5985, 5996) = 0.03 mag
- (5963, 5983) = 0.03 mag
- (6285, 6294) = -0.09 mag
